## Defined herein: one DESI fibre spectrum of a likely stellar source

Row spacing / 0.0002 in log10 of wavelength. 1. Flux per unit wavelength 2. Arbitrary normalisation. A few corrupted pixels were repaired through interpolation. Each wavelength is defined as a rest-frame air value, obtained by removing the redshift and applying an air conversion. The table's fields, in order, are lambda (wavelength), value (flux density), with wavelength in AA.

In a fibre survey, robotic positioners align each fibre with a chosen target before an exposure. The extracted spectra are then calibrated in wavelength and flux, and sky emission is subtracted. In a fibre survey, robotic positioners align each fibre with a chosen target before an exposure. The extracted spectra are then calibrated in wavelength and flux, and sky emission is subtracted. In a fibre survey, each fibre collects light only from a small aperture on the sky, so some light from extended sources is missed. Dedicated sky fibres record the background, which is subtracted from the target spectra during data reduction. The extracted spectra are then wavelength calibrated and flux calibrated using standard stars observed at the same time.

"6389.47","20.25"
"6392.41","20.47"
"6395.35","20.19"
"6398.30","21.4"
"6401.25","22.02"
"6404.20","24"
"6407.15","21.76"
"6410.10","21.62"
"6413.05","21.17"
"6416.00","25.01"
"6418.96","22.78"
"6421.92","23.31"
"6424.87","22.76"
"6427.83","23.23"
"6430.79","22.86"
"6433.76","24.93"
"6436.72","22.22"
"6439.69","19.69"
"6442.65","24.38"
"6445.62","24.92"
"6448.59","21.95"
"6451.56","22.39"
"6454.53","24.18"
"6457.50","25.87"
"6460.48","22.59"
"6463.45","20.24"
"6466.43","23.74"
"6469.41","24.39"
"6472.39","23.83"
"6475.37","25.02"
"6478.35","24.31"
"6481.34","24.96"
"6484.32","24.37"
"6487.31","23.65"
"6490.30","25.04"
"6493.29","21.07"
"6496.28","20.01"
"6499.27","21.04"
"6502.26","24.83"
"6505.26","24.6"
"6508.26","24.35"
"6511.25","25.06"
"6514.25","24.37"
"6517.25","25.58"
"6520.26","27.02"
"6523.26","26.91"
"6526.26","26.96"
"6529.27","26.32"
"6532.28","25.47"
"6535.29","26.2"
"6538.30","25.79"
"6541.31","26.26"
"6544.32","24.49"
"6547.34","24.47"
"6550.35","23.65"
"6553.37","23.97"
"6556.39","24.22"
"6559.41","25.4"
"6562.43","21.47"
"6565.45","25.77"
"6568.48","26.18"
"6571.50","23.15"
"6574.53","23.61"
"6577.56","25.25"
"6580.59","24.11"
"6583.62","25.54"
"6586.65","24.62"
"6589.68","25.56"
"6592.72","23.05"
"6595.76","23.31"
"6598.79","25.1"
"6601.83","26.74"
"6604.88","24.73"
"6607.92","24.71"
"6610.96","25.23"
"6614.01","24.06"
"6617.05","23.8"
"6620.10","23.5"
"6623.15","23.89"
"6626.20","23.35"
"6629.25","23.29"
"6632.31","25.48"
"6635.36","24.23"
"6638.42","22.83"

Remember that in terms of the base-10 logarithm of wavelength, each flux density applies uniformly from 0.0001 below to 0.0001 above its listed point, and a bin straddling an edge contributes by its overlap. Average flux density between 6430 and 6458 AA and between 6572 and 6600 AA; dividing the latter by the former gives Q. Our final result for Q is 1.05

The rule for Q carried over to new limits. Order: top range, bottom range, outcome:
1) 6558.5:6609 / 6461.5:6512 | 1.05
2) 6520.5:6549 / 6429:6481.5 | 1.11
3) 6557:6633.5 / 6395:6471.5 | 1.07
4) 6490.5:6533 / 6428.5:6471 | 1.06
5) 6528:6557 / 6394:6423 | 1.12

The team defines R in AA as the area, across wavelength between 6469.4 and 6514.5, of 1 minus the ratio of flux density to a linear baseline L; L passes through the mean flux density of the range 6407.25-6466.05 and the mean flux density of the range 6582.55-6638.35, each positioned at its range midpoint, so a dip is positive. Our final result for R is -0.70 AA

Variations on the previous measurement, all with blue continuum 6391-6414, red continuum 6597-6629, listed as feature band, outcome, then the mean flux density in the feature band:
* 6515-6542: -3.4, 26.2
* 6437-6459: -1.1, 23.3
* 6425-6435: -0.7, 23.5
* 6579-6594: -0.3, 24.6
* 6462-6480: -0.9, 23.6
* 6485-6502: 0.3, 22.5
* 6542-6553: -0.4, 24.3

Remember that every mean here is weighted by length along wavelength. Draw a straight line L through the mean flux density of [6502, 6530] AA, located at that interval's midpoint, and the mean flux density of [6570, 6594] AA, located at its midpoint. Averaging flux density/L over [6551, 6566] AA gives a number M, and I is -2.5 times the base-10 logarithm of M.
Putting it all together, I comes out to 0.03 mag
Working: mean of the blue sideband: 25.6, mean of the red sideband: 24.4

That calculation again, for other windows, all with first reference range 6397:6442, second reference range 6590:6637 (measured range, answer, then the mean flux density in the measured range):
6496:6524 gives -0.05 mag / 24.5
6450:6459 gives -0.06 mag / 24.1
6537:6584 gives -0.03 mag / 24.6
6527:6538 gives -0.11 mag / 26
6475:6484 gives -0.07 mag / 24.7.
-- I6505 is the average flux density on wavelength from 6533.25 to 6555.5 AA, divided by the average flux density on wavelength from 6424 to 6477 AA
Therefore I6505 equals 1.07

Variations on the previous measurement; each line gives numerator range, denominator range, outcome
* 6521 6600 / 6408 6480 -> 1.07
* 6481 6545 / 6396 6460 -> 1.08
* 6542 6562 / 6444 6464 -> 1.04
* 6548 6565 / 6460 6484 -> 1.01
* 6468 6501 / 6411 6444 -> 1.02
